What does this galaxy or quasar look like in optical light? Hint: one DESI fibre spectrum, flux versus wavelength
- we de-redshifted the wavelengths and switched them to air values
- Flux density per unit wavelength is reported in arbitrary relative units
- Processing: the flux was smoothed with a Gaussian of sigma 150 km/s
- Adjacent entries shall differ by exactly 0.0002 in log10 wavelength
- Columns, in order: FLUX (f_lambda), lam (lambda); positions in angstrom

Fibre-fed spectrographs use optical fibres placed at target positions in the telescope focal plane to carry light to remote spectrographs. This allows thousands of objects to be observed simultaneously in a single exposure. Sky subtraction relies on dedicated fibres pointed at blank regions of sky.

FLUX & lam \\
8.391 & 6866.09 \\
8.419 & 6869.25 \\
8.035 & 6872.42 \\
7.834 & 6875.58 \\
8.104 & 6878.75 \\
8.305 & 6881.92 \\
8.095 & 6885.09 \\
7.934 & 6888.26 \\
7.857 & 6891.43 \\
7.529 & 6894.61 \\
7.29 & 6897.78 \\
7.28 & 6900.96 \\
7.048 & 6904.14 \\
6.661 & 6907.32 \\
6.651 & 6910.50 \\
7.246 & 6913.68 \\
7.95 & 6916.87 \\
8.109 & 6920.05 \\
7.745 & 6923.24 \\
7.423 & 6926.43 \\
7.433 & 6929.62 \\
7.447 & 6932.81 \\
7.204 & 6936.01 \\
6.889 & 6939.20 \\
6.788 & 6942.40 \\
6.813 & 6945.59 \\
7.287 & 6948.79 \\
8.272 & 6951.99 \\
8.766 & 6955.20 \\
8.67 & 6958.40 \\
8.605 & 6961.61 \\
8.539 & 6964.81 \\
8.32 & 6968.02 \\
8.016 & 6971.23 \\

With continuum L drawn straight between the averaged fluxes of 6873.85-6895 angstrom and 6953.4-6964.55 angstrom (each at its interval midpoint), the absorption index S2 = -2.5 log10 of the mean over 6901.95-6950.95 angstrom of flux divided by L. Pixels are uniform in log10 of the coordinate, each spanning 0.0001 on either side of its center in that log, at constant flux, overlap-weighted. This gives 0.15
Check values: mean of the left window 7.98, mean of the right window 8.65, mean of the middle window 7.26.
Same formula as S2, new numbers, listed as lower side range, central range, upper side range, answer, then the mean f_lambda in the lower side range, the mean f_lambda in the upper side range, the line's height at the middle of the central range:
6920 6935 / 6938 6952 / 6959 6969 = 0.133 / 7.56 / 8.52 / 8.02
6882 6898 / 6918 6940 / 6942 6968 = 0.065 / 7.83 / 8.05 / 7.96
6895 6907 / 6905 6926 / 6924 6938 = -0.015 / 7.18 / 7.38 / 7.28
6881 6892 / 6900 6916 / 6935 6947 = 0.088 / 8.05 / 6.92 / 7.6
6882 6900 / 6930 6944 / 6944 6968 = 0.132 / 7.77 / 8.15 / 8.04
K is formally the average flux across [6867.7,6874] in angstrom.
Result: 8.22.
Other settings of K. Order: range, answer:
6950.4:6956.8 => 8.51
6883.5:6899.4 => 7.74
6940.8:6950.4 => 6.97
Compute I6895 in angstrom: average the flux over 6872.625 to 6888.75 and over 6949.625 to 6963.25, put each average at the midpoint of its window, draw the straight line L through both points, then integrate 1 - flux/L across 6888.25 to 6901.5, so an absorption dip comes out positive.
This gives 1.0 angstrom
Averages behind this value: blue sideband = 8.06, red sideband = 8.5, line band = 7.56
